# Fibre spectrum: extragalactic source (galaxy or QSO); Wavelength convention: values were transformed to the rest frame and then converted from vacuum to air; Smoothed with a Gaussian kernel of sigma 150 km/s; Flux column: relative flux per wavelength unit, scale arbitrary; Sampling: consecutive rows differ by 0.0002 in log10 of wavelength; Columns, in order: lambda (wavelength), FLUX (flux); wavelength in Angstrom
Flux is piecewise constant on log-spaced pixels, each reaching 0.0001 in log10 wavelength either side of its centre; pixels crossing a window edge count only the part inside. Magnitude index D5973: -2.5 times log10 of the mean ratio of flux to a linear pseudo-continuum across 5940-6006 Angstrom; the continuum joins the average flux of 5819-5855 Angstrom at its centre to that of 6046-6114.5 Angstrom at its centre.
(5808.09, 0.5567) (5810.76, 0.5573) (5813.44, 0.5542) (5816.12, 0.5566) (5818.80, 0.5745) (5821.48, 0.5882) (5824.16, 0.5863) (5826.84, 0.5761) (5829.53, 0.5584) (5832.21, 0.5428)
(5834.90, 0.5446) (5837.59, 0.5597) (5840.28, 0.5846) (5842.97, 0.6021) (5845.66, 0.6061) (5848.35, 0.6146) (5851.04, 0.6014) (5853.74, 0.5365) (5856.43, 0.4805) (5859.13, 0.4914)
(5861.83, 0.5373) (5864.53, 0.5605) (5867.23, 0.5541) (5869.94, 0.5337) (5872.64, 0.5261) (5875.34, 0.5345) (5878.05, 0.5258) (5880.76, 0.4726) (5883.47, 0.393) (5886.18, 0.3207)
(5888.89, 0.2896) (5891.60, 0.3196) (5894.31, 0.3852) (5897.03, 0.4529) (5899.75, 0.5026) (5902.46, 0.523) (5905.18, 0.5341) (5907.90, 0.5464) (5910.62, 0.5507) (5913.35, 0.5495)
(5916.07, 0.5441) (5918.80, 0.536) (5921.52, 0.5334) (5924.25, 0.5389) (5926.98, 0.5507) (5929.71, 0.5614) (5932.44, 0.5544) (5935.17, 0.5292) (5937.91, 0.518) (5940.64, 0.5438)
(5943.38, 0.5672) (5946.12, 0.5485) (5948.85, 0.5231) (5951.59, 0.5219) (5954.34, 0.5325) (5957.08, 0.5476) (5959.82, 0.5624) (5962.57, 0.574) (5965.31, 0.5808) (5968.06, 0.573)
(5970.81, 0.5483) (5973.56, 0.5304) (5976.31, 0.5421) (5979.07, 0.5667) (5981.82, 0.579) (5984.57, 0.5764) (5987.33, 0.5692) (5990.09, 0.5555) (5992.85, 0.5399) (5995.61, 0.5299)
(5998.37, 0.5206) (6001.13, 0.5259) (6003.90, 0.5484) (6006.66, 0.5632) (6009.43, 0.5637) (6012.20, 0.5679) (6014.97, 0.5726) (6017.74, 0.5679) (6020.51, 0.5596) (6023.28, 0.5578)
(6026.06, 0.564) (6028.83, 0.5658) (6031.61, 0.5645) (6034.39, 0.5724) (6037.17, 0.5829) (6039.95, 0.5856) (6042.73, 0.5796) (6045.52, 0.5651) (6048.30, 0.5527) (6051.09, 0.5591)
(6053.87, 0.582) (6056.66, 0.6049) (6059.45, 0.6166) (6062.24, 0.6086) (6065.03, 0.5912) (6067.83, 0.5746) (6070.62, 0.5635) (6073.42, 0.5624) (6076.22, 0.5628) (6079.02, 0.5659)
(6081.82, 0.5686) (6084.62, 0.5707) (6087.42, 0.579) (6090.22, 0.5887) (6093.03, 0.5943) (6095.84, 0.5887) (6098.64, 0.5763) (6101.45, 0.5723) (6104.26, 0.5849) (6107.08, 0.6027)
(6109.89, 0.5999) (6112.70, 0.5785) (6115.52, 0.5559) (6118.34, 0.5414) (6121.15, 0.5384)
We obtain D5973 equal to 0.055 mag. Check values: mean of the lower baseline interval 0.577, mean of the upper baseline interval 0.581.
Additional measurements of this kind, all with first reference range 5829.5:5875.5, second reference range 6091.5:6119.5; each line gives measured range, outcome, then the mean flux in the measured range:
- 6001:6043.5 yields 0.01 mag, 0.566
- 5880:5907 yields 0.31 mag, 0.42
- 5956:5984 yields 0.01 mag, 0.561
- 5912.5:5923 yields 0.04 mag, 0.54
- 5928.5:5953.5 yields 0.04 mag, 0.54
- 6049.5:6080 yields -0.01 mag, 0.581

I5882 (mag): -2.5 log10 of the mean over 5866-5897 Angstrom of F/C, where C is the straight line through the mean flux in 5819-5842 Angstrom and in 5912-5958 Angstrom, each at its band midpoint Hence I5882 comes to 0.25 mag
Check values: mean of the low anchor 0.568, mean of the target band 0.441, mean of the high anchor 0.541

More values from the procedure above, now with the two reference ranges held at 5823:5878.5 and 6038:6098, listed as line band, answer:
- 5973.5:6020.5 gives 0.03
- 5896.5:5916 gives 0.07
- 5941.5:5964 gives 0.04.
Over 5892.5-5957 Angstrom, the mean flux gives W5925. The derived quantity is 0.527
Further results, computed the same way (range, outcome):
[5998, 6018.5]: 0.555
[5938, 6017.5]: 0.552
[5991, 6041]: 0.558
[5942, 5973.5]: 0.552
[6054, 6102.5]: 0.582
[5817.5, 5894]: 0.52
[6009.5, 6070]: 0.576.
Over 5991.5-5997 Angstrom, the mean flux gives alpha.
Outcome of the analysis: 0.535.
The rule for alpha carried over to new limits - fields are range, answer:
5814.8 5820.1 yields 0.565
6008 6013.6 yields 0.565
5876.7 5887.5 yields 0.428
